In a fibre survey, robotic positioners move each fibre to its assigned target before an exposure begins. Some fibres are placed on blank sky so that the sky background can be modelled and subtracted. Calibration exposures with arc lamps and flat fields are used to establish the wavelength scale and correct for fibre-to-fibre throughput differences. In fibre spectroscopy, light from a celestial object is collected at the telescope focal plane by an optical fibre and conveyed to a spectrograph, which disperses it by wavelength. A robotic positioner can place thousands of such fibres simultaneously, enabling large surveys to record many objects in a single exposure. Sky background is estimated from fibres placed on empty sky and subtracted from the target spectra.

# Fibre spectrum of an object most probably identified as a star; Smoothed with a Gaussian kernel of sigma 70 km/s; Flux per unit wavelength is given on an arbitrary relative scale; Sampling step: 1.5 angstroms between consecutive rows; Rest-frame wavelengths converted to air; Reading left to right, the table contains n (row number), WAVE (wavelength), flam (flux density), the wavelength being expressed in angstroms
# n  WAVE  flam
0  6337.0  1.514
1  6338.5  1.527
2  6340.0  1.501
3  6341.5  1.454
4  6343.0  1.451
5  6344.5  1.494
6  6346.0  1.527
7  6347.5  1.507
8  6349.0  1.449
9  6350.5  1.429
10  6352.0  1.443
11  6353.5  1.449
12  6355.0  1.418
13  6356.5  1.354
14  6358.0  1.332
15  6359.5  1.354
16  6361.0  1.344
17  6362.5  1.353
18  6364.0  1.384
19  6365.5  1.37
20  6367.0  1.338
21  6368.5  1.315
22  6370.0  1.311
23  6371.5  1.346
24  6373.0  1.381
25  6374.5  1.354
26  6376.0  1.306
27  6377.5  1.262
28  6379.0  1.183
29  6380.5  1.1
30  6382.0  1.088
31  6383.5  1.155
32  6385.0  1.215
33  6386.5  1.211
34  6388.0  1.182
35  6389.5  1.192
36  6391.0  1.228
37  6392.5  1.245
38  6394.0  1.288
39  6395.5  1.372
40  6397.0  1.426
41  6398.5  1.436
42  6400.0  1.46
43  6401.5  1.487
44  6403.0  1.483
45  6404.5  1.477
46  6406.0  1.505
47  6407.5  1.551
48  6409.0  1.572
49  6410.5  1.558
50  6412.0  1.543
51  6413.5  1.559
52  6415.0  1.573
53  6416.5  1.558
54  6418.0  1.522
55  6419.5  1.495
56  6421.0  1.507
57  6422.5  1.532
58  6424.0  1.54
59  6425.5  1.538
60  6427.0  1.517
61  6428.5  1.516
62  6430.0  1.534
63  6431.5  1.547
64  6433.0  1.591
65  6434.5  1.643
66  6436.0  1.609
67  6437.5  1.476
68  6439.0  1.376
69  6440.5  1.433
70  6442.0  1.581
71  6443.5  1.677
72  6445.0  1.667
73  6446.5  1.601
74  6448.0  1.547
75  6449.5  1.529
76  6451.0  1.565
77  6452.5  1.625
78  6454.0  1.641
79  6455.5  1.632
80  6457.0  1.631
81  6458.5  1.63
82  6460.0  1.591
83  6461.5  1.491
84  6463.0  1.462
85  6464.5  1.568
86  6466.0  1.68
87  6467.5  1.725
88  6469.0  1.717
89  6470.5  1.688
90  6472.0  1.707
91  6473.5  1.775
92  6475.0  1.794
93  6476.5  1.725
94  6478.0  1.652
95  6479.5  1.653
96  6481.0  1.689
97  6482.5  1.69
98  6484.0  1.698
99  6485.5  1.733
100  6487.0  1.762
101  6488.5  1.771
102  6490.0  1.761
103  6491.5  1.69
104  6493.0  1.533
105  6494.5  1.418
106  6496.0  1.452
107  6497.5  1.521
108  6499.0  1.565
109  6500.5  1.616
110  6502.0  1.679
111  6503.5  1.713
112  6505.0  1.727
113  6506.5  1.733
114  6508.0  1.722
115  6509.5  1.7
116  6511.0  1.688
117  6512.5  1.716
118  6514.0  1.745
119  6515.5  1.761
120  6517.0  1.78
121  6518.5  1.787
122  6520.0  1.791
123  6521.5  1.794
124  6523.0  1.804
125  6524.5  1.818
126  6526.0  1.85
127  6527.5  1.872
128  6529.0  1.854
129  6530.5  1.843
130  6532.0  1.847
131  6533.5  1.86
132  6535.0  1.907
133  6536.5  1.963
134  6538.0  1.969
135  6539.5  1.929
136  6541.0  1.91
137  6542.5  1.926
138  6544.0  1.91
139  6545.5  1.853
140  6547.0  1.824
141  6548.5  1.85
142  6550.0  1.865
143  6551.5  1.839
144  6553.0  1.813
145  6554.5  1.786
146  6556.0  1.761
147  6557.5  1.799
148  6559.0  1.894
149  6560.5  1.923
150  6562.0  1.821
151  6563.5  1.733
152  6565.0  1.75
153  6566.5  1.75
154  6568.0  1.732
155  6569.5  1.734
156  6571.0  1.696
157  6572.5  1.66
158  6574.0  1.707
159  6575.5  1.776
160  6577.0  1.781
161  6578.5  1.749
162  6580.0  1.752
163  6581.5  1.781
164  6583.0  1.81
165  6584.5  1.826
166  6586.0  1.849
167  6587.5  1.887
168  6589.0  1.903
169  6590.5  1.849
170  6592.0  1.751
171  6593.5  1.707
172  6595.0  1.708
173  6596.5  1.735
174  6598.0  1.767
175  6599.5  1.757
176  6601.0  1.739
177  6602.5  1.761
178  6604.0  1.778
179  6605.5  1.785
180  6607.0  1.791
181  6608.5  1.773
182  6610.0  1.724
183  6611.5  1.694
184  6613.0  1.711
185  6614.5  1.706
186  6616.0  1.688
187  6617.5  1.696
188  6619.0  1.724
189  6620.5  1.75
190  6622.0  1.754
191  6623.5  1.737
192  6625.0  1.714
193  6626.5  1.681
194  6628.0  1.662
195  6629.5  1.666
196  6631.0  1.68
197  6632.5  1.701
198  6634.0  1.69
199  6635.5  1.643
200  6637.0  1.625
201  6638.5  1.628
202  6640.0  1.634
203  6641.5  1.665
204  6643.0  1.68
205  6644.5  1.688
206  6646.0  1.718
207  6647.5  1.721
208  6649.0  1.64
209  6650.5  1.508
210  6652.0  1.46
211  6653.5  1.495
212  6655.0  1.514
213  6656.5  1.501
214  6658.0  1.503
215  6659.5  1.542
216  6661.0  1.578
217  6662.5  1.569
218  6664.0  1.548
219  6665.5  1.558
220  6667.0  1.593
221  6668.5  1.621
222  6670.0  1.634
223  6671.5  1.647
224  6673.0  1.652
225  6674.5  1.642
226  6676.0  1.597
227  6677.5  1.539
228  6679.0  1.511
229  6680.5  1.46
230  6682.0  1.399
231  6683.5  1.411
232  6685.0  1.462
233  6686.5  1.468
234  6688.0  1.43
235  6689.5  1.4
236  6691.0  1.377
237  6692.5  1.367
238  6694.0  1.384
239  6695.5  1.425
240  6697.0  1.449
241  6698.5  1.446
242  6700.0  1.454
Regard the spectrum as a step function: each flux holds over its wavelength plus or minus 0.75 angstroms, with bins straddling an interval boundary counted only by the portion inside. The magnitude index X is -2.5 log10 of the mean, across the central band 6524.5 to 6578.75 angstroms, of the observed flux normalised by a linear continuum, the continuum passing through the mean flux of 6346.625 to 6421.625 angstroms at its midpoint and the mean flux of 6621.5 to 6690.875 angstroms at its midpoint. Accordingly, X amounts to -0.21 mag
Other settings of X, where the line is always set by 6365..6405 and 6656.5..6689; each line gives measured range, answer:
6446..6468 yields -0.17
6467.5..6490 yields -0.24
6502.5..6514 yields -0.22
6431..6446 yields -0.16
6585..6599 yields -0.21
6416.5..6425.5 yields -0.15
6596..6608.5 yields -0.19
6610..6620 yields -0.15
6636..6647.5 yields -0.10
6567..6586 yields -0.20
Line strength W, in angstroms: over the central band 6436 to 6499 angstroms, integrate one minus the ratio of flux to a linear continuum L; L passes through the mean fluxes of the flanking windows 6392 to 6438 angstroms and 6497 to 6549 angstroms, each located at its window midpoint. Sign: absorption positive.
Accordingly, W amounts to 0.9 angstroms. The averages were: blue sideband 1.51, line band 1.62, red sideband 1.8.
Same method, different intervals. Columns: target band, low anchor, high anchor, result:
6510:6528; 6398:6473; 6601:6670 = -2.0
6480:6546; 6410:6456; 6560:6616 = -3.7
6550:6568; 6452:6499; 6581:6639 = -1.1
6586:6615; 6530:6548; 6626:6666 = -0.6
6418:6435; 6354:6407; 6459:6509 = -0.8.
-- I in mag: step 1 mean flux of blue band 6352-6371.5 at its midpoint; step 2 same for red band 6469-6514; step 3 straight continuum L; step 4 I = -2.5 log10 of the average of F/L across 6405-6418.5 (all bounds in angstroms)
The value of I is -0.05 mag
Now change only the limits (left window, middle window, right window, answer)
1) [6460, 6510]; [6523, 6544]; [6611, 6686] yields -0.15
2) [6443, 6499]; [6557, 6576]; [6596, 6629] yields -0.04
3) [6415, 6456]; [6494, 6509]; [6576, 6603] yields 0.02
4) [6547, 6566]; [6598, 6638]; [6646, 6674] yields -0.03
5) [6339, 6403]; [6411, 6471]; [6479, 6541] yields -0.02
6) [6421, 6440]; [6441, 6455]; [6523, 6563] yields -0.01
